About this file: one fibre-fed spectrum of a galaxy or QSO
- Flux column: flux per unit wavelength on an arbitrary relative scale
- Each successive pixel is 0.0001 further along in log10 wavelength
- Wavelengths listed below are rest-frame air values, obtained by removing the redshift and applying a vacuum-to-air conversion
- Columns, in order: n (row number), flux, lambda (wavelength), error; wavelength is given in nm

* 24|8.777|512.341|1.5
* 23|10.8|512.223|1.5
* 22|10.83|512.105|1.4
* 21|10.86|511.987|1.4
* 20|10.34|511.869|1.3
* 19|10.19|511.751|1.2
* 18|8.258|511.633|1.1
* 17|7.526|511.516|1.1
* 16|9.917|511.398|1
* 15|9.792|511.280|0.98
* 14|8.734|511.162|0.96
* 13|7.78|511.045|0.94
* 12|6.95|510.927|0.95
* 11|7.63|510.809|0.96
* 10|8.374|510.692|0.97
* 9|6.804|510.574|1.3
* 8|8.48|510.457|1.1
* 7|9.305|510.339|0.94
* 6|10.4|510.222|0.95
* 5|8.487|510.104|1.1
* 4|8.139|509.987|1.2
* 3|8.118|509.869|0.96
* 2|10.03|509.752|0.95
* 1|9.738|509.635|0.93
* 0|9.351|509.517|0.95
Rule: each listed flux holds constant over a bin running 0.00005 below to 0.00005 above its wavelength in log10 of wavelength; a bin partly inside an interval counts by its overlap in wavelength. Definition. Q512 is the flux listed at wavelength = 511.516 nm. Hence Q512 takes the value 7.526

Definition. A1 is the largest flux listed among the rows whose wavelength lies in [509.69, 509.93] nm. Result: 10.03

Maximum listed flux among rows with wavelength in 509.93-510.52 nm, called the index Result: 10.4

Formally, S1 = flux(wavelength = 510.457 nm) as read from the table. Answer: 8.48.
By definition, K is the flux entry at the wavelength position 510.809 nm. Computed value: 7.63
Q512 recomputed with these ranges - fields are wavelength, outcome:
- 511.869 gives 10.34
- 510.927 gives 6.95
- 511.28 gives 9.792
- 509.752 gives 10.03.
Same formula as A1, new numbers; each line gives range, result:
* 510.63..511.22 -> 8.734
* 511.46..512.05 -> 10.86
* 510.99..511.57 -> 9.917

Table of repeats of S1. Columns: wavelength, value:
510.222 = 10.4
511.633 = 8.258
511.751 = 10.19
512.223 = 10.8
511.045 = 7.78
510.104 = 8.487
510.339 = 9.305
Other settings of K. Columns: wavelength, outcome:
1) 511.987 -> 10.86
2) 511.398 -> 9.917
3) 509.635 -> 9.738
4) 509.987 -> 8.139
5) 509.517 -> 9.351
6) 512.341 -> 8.777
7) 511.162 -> 8.734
